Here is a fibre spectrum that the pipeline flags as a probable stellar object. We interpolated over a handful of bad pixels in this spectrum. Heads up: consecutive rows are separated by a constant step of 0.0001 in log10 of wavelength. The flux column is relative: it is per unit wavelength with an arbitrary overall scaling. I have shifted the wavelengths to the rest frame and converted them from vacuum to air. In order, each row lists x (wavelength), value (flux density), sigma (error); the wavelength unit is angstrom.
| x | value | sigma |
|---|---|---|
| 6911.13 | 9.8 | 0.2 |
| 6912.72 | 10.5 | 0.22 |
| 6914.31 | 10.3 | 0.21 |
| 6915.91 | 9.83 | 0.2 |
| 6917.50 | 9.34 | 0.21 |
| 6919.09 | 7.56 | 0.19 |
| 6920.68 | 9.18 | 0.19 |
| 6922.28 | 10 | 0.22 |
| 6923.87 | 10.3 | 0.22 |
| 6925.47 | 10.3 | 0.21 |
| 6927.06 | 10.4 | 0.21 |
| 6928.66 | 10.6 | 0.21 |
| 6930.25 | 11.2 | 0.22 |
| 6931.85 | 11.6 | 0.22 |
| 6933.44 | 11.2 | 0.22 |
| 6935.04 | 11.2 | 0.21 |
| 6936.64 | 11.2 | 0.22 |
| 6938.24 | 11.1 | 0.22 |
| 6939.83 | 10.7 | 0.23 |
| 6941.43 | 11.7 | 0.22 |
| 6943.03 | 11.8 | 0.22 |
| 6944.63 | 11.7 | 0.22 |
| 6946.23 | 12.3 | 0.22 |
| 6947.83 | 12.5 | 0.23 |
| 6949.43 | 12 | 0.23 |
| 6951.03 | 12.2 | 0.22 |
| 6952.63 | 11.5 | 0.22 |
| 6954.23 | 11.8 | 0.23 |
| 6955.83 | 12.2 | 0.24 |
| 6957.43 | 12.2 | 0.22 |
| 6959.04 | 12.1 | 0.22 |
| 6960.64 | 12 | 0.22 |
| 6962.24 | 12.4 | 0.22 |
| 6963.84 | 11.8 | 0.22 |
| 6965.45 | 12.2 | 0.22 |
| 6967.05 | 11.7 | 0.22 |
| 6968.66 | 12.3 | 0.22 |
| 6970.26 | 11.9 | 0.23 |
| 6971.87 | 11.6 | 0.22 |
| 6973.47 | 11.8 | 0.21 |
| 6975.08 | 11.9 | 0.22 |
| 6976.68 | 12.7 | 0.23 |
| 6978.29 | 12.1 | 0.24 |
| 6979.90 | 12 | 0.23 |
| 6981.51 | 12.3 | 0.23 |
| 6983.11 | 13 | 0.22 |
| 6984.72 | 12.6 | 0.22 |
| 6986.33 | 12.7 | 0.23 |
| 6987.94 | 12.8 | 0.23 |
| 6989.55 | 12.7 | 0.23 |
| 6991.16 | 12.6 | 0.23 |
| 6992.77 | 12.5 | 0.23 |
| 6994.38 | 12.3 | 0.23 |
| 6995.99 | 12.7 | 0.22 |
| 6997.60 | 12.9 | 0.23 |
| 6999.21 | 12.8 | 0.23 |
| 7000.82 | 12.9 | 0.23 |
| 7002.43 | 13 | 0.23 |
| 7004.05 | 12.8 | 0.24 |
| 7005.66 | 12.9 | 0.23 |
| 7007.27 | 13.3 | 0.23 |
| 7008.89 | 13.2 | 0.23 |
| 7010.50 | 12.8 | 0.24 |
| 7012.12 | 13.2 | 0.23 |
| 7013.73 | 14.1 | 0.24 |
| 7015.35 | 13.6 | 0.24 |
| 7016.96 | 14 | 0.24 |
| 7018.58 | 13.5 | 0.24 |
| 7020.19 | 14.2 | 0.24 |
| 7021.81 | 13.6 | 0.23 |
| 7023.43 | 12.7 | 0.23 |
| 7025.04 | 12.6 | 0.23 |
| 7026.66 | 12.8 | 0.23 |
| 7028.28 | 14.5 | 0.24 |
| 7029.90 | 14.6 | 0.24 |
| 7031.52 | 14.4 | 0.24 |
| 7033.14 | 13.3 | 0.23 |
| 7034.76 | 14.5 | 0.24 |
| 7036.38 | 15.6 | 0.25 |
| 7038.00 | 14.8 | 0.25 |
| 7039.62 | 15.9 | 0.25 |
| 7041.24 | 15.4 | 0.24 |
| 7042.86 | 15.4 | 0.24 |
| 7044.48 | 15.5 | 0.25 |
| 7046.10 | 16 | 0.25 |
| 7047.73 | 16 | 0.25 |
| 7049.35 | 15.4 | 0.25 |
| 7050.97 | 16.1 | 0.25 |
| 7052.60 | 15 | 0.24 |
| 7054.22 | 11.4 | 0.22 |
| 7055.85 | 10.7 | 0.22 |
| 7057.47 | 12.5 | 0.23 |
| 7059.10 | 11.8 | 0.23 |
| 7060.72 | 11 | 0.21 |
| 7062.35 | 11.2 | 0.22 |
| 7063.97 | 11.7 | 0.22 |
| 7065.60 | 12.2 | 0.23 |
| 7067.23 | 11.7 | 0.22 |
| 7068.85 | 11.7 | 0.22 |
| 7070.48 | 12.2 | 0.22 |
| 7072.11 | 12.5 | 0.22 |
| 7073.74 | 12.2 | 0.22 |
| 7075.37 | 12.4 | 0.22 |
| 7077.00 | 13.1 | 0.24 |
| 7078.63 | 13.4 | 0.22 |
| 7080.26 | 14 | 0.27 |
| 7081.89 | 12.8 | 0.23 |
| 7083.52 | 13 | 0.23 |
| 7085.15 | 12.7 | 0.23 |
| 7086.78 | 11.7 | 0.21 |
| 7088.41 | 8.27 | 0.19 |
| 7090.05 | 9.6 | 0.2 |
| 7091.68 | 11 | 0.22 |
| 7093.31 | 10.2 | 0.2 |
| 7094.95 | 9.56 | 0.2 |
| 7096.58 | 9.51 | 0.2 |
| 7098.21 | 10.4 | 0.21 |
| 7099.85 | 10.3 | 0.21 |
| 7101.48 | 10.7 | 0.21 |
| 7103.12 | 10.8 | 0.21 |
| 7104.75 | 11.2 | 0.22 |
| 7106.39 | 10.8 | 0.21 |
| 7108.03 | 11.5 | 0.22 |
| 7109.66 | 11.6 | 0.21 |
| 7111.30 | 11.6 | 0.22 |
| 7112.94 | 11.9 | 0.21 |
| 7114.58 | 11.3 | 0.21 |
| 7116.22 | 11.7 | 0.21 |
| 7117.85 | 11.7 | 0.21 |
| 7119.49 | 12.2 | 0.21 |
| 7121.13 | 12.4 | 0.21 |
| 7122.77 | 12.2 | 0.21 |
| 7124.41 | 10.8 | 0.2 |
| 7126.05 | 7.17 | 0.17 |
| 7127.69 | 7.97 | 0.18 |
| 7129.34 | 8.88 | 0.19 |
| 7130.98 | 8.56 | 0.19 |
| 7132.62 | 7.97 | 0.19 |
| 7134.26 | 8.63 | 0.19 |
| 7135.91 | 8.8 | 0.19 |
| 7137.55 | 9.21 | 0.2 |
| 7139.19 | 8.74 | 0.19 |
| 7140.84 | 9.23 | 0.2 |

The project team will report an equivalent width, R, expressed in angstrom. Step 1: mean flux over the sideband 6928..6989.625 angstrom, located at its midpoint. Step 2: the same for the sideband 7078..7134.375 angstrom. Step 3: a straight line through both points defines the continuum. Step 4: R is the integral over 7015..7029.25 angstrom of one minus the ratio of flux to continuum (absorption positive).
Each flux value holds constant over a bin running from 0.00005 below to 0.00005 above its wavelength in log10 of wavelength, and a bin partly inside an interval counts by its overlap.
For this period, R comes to -2.56 angstrom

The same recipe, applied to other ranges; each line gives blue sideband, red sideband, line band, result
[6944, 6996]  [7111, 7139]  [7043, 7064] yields -4.6 angstrom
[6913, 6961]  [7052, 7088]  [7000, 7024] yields -3.3 angstrom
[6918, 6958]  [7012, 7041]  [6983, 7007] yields 0.5 angstrom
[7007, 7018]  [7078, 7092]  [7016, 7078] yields -4.1 angstrom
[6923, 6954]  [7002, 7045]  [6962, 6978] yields 0.4 angstrom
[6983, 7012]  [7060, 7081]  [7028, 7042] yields -2.5 angstrom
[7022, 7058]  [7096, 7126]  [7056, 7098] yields 3.4 angstrom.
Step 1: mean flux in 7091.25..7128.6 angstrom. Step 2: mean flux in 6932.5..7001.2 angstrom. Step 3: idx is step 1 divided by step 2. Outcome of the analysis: 0.89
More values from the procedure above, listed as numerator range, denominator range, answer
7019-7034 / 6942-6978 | 1.13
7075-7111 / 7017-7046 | 0.79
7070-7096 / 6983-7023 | 0.90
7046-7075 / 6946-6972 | 1.06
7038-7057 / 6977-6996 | 1.18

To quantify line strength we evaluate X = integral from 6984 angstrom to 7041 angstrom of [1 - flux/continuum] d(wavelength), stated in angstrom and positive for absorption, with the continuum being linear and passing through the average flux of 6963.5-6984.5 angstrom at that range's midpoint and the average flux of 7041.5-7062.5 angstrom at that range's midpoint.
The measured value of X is -2.07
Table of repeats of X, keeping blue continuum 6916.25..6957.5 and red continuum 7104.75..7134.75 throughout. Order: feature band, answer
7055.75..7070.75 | -1.42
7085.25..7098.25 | 0.56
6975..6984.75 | -1.31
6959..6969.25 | -1.03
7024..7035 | -3.03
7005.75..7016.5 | -2.50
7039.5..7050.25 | -4.91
